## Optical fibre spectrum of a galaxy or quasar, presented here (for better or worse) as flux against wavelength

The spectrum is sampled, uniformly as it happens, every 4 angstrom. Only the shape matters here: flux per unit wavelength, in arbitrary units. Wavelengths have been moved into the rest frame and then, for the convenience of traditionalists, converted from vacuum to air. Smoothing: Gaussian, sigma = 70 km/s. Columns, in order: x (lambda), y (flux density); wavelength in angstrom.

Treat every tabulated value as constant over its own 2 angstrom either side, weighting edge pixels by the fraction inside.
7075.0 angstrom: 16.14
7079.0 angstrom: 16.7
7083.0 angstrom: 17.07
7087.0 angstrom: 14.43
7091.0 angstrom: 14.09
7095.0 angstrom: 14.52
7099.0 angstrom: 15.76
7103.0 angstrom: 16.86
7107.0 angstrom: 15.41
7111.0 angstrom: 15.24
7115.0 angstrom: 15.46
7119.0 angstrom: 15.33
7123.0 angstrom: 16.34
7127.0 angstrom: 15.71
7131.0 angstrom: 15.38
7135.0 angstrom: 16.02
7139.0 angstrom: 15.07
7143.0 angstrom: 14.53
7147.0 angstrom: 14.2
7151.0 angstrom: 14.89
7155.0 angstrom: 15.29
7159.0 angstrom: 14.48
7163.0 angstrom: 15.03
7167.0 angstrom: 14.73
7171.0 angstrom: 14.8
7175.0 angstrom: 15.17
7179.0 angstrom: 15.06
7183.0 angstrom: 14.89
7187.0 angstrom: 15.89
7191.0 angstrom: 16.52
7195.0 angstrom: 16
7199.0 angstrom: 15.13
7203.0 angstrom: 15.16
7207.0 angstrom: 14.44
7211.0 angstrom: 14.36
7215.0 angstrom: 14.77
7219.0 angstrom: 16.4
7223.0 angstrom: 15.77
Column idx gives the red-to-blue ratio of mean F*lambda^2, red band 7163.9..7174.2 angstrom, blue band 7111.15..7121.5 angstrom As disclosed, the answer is 0.98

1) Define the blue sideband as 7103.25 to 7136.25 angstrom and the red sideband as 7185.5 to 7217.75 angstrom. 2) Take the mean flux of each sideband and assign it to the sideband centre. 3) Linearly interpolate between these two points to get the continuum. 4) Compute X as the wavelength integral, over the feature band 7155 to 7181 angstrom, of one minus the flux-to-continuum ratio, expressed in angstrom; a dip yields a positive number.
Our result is 0.9 angstrom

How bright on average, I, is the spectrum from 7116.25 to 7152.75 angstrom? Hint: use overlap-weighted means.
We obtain 15.3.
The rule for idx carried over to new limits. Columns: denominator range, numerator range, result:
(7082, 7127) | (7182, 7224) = 1.02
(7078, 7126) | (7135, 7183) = 0.97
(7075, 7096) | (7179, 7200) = 1.04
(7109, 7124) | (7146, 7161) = 0.96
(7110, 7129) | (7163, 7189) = 0.98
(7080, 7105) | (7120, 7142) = 1.02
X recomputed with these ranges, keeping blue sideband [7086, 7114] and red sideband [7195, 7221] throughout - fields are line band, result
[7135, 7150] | 0.37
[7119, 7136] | -0.66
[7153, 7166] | 0.21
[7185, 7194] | -0.62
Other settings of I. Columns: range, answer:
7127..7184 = 15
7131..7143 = 15.3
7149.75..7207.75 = 15.2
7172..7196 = 15.5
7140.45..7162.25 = 14.7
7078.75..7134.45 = 15.6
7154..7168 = 14.9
